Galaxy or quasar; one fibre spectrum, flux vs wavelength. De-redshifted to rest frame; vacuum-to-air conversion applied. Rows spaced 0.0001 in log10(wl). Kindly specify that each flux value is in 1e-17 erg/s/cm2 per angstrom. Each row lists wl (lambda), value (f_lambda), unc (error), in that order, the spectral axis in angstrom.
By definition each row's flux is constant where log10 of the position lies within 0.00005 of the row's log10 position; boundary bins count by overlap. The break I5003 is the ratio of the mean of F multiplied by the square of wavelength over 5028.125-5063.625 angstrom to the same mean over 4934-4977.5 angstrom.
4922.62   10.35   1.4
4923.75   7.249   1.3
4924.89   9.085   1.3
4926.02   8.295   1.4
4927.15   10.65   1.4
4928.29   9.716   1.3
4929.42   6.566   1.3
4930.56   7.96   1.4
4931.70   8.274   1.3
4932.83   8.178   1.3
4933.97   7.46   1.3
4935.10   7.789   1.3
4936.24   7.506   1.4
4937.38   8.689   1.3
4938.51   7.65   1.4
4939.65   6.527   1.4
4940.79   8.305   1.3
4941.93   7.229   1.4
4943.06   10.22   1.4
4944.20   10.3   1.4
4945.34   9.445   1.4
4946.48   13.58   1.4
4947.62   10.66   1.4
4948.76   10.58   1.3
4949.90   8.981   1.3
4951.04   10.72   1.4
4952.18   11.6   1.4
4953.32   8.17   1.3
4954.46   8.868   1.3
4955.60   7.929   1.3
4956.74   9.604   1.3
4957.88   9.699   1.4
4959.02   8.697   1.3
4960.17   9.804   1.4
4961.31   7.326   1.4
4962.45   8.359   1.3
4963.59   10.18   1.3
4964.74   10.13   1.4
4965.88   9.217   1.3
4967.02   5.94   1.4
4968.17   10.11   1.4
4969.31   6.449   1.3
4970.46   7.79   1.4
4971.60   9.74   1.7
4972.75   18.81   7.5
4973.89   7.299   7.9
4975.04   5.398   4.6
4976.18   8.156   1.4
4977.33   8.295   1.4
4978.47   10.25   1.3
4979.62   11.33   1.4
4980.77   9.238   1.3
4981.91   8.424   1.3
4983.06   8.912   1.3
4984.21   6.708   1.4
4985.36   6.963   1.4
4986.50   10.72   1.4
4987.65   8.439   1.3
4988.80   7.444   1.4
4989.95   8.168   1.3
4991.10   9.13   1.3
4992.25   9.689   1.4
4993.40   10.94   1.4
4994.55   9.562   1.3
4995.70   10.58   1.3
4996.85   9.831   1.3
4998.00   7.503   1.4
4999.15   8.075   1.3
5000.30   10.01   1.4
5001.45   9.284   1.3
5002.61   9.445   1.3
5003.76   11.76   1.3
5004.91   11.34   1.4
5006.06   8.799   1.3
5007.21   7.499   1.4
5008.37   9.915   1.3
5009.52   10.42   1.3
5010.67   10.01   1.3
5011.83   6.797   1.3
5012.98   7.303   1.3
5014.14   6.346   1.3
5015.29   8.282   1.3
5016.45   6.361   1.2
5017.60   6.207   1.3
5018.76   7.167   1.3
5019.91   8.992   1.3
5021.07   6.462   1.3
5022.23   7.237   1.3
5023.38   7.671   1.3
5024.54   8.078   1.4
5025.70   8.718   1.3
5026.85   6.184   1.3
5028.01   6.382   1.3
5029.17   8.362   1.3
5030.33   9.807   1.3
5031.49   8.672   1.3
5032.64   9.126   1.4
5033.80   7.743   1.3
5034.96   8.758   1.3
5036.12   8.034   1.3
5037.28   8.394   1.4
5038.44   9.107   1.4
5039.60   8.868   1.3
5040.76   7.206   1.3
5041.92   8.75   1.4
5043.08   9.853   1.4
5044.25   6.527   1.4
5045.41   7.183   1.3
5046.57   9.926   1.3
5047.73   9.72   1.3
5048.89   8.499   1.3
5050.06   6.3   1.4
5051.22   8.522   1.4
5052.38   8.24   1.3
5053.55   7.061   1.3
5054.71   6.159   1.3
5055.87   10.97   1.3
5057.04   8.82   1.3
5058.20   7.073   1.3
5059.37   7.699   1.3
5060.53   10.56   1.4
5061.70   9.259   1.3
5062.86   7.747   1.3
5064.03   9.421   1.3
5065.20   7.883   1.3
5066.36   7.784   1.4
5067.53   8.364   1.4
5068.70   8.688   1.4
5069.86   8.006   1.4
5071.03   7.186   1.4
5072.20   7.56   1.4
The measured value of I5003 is 1.0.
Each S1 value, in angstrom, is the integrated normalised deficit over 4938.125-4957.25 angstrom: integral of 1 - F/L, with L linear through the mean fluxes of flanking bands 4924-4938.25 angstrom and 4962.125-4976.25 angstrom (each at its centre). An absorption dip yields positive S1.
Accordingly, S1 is -1.8 angstrom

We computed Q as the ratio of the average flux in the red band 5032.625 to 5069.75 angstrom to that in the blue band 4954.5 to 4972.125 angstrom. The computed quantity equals 0.96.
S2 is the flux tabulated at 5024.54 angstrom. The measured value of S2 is 8.078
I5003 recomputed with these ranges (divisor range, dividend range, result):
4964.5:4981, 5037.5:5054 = 0.93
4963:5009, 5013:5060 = 0.89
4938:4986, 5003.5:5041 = 0.92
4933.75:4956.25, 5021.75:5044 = 0.93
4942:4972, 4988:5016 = 0.99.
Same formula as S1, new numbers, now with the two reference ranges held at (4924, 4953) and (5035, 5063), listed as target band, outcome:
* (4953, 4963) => 0.19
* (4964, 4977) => -0.26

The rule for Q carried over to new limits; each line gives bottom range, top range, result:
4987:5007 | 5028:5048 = 0.91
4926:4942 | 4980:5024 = 1.07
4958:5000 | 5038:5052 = 0.93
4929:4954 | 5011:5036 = 0.86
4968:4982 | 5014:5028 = 0.78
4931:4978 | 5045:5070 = 0.93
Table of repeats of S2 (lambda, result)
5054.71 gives 6.159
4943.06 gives 10.22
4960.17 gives 9.804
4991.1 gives 9.13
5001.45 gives 9.284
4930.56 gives 7.96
